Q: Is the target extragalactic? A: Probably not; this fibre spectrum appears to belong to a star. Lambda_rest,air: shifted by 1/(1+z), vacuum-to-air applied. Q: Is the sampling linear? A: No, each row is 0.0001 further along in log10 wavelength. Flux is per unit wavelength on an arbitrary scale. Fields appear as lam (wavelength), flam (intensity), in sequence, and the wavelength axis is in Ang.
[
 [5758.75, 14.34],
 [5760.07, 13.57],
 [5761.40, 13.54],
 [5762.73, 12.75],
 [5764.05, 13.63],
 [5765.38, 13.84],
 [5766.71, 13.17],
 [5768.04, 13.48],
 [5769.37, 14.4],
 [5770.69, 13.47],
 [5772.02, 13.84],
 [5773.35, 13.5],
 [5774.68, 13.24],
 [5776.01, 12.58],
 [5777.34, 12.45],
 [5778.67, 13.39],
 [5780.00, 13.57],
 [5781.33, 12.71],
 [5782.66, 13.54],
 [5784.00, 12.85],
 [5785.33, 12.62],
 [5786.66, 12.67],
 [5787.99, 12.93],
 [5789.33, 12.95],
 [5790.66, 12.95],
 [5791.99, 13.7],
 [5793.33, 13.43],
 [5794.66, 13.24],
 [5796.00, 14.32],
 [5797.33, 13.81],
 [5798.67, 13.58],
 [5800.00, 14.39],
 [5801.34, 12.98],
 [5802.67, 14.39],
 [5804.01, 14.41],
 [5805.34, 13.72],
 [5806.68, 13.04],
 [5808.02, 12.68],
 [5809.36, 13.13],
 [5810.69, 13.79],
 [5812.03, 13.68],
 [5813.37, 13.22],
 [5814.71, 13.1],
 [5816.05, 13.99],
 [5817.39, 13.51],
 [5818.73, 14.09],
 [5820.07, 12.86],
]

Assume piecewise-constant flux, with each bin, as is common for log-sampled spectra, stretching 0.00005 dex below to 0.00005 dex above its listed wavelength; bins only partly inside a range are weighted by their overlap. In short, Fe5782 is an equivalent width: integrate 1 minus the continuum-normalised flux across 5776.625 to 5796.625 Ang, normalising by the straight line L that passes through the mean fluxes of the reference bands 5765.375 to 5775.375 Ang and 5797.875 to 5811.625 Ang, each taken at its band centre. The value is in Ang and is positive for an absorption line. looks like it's 0.7 Ang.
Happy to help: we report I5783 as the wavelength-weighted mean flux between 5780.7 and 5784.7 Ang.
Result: 13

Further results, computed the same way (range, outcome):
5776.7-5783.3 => 13.1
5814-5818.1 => 13.5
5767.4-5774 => 13.7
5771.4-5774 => 13.7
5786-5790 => 12.8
